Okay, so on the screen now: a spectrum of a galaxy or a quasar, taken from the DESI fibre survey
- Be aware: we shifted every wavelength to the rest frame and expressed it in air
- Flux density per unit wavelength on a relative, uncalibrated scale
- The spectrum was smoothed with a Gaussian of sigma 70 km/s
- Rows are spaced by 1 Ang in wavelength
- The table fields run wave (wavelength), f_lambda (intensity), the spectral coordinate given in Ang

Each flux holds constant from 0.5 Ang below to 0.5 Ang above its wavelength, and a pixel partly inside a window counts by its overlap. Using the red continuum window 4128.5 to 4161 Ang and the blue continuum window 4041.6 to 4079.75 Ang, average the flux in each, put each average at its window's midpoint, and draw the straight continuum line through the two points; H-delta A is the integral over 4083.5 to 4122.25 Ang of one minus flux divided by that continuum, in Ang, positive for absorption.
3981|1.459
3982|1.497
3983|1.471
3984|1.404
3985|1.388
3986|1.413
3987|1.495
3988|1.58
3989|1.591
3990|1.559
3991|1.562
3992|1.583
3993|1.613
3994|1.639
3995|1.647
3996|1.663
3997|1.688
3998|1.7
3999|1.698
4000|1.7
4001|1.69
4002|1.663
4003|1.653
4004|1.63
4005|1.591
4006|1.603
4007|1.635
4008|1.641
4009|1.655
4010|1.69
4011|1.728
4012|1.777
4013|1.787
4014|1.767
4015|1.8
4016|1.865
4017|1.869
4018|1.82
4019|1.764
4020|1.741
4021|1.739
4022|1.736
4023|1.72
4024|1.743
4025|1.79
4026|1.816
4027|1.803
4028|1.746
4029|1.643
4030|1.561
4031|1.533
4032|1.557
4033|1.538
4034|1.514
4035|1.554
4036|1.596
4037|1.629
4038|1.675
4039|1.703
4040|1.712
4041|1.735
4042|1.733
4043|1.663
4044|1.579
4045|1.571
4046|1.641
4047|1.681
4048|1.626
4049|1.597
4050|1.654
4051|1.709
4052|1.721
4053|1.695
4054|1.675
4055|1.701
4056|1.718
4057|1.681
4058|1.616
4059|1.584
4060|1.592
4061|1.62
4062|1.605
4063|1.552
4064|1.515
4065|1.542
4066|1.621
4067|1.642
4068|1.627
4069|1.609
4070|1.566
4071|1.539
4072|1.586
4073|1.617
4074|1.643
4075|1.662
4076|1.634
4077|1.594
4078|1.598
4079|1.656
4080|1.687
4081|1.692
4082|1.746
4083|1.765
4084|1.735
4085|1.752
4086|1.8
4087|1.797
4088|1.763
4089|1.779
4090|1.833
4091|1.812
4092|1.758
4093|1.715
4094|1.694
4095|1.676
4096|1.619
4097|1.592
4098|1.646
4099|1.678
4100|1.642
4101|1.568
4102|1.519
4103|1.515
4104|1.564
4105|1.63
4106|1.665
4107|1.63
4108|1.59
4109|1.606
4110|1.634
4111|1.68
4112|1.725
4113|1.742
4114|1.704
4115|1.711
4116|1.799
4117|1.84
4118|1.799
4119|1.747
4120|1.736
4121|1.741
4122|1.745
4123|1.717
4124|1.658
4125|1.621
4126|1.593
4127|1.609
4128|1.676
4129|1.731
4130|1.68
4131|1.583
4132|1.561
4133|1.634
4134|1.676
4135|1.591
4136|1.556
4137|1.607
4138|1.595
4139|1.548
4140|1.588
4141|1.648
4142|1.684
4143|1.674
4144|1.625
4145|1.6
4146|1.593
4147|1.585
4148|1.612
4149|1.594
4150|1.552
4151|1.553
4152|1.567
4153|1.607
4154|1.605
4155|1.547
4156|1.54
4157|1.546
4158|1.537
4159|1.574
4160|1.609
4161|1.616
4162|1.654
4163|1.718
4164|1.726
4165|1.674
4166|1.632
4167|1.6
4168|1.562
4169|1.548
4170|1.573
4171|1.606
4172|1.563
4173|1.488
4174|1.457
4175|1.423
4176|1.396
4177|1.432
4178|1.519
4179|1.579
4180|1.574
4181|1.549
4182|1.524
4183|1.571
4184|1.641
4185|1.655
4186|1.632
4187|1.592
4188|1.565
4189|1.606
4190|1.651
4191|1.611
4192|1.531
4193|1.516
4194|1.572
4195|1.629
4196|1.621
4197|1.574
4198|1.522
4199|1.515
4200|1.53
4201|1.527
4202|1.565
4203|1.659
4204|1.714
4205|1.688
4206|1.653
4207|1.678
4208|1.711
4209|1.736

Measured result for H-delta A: -2.0 Ang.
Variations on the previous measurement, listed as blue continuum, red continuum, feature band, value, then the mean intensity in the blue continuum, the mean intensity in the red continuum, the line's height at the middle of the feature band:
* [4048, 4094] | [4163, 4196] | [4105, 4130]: -1.0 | 1.67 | 1.57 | 1.63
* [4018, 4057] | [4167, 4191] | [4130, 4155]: -0.3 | 1.67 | 1.55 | 1.59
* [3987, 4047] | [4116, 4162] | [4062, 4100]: -0.4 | 1.67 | 1.63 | 1.65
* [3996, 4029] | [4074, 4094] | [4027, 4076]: 2.7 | 1.72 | 1.72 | 1.72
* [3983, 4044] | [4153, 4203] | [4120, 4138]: -0.5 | 1.66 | 1.57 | 1.6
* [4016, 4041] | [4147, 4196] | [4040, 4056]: 0.1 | 1.69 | 1.58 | 1.68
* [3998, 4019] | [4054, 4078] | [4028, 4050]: 0.5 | 1.71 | 1.61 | 1.66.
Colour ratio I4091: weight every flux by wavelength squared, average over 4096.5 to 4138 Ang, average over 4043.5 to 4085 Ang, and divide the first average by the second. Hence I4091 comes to 1.04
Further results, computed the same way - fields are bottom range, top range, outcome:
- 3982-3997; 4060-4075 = 1.07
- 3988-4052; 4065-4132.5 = 1.04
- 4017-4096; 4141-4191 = 1.00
